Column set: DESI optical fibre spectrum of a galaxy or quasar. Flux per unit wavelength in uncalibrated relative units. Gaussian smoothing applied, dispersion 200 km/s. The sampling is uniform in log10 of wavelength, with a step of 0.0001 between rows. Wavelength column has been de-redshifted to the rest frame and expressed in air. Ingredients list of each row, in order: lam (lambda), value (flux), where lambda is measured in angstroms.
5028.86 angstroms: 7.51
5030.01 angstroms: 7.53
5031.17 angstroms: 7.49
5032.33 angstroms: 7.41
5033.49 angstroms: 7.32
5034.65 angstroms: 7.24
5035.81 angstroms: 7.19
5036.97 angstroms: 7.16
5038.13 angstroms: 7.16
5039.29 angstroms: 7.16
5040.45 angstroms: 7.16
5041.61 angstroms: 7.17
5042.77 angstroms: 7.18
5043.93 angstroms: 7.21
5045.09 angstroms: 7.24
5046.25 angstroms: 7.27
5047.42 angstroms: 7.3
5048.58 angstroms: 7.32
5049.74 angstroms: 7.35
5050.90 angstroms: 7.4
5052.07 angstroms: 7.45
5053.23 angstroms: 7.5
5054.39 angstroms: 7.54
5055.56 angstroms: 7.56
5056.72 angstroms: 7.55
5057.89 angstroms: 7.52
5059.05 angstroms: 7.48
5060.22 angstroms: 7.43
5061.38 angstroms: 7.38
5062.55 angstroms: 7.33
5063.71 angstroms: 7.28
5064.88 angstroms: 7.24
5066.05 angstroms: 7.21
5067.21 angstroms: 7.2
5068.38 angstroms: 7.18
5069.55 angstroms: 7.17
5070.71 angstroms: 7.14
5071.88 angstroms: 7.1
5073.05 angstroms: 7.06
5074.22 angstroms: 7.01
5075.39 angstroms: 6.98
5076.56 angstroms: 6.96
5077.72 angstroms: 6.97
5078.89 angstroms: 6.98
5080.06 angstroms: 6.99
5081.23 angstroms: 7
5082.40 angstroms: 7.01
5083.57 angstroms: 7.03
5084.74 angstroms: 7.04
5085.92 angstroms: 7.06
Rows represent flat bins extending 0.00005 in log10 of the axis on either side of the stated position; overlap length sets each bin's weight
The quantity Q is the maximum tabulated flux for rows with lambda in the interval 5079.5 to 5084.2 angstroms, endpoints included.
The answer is 7.03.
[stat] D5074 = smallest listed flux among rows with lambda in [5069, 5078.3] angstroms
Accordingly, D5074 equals 6.96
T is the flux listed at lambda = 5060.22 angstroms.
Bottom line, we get 7.43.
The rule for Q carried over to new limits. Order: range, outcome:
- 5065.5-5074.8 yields 7.21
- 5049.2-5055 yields 7.54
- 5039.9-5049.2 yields 7.32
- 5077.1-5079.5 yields 6.98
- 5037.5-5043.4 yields 7.18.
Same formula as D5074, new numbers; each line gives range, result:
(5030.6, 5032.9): 7.41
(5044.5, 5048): 7.24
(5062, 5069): 7.18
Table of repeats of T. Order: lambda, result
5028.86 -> 7.51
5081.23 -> 7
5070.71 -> 7.14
